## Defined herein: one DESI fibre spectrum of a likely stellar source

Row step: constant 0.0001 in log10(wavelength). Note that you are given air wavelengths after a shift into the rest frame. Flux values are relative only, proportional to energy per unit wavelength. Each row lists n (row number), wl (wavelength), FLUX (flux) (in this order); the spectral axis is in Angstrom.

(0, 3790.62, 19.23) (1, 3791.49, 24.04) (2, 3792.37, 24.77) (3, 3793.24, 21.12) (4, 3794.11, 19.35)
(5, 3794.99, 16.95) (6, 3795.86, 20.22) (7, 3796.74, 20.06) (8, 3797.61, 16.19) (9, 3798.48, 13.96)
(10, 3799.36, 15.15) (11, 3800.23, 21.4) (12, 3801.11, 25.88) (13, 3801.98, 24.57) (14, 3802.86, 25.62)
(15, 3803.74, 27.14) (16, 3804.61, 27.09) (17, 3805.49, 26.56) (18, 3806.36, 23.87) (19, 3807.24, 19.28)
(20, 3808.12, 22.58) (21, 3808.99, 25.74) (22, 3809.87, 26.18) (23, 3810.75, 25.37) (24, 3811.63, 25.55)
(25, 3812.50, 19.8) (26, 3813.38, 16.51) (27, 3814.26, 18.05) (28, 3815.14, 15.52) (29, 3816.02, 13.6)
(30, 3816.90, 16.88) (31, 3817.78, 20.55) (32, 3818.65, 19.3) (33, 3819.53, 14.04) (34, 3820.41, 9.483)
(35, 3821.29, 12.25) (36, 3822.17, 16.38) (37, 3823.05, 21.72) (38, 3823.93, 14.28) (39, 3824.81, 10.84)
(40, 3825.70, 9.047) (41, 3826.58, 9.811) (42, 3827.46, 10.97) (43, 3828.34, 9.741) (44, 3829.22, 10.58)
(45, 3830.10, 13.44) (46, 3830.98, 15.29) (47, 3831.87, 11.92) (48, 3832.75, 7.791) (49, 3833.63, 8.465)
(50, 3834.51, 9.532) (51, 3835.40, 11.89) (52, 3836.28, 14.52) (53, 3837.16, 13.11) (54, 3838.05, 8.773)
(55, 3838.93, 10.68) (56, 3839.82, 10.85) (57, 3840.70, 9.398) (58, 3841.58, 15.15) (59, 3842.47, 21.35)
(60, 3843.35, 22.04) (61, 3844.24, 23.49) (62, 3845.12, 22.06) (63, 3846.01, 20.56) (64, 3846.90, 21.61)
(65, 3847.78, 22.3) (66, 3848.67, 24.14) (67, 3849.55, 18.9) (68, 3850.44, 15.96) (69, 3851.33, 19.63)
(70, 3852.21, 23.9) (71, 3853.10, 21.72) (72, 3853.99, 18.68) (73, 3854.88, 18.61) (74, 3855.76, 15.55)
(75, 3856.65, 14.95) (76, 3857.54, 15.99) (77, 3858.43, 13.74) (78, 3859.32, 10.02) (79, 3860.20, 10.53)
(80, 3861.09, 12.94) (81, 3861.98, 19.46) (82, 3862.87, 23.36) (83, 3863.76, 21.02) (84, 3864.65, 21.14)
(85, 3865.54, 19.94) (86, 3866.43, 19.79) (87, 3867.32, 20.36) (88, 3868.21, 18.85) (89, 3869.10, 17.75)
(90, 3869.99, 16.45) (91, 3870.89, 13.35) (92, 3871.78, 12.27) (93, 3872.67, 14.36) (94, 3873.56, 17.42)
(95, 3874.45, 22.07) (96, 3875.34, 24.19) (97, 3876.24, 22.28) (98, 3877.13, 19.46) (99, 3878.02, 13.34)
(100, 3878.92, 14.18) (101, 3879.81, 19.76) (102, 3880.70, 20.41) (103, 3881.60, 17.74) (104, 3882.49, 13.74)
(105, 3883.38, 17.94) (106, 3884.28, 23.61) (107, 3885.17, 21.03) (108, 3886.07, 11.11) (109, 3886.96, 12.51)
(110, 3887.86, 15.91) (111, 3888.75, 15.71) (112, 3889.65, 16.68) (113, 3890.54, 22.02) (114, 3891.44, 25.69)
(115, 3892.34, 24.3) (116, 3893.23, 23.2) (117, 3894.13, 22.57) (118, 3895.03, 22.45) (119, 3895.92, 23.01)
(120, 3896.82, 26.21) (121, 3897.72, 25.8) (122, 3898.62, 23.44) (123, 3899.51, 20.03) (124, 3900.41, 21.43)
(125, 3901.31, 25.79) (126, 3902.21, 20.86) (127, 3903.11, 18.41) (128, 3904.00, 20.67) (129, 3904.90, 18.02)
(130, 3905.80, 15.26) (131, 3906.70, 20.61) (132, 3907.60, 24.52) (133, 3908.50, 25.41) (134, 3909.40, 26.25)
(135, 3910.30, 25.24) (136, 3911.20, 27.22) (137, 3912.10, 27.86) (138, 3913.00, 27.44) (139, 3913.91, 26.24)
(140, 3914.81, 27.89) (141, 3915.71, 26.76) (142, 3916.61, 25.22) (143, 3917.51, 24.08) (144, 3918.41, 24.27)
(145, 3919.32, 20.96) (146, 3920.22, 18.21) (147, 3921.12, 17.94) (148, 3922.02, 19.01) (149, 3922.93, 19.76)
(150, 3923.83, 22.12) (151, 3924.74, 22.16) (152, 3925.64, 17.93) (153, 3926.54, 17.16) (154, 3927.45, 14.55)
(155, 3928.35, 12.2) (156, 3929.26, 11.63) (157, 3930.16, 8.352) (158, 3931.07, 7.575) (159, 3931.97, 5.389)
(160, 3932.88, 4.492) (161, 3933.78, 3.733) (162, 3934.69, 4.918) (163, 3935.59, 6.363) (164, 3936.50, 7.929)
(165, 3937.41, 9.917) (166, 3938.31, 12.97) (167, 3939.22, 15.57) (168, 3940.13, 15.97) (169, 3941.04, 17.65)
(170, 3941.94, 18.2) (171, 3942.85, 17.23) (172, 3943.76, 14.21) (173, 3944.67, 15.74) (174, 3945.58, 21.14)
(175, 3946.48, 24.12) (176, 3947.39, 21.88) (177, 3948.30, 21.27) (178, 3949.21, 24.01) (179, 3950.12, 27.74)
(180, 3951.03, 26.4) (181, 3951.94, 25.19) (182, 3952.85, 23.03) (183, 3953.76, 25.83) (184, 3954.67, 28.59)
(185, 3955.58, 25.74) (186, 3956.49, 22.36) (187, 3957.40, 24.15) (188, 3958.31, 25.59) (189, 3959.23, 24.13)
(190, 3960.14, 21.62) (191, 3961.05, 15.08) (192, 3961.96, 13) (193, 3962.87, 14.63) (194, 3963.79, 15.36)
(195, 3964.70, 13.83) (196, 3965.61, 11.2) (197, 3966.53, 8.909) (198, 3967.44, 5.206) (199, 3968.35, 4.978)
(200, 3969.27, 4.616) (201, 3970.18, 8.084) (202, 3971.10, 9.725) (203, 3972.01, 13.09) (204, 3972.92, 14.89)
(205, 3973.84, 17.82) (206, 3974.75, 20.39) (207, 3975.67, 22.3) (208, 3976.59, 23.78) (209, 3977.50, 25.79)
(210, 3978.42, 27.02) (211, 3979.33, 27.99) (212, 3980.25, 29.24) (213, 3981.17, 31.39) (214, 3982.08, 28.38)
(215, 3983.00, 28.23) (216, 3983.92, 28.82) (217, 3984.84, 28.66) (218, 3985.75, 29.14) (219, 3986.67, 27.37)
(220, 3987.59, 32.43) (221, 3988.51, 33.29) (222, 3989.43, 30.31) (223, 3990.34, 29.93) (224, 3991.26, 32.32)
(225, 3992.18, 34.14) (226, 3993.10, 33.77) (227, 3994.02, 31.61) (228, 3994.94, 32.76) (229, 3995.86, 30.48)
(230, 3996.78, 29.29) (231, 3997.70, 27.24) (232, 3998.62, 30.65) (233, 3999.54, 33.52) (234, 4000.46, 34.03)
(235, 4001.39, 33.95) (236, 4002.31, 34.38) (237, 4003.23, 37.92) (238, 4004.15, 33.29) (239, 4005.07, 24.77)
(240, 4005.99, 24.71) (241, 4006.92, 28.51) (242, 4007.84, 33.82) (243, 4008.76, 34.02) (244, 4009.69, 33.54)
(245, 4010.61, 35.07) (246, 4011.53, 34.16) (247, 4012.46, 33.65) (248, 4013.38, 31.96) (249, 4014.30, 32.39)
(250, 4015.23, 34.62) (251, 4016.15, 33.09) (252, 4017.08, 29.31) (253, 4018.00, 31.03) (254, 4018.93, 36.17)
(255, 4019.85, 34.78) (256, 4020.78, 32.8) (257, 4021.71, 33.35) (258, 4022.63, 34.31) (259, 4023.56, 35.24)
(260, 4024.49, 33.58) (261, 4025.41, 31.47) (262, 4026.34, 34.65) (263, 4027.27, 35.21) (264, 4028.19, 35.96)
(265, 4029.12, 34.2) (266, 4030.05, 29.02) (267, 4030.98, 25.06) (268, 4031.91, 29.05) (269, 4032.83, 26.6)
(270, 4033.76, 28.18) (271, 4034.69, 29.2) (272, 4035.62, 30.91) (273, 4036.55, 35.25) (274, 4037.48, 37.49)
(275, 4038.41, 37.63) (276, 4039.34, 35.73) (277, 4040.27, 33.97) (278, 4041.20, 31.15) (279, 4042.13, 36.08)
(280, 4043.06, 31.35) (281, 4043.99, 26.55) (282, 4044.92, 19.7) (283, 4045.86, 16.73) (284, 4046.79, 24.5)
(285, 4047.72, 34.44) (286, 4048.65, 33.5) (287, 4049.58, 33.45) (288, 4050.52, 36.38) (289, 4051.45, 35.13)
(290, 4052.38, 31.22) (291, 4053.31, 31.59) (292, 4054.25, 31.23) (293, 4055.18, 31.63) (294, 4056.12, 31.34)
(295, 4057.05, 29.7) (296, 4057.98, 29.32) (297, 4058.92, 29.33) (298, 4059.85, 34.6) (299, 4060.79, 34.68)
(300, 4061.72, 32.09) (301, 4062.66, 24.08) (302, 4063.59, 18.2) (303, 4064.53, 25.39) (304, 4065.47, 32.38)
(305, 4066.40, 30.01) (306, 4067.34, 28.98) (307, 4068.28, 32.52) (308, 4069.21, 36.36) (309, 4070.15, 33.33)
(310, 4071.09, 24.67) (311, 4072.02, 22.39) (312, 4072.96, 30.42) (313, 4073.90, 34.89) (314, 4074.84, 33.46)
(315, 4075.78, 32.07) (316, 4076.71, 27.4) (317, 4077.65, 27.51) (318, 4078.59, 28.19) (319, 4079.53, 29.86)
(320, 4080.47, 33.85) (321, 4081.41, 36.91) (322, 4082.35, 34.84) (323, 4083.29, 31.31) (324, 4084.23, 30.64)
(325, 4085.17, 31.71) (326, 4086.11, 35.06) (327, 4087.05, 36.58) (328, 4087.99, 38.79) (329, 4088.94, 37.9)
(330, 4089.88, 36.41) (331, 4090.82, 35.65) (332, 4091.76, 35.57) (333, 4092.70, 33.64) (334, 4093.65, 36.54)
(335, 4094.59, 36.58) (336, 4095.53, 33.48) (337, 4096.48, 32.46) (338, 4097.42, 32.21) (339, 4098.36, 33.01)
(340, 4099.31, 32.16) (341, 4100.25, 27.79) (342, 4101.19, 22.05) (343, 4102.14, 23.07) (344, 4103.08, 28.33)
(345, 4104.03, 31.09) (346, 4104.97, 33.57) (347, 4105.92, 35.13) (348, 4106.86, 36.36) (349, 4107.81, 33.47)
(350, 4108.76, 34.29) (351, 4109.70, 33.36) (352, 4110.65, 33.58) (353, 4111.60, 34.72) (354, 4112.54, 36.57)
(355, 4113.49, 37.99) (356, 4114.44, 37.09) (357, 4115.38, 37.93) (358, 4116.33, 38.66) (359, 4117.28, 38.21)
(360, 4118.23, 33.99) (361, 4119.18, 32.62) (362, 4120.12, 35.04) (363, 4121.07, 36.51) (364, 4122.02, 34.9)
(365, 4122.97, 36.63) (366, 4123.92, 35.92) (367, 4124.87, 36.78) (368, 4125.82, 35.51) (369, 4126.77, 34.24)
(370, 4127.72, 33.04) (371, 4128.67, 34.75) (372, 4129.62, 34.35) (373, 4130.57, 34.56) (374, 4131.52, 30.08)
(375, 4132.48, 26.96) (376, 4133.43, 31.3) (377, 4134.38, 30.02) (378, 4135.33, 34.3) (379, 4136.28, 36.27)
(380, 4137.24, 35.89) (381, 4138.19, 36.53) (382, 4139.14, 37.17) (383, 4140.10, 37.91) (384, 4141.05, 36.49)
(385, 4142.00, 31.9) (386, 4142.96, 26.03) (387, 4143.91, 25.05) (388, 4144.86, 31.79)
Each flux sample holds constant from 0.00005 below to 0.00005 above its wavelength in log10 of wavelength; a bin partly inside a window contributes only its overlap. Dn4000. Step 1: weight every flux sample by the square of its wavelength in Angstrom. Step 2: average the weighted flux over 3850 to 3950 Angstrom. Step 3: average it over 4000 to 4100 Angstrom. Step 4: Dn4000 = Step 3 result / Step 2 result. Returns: 1.9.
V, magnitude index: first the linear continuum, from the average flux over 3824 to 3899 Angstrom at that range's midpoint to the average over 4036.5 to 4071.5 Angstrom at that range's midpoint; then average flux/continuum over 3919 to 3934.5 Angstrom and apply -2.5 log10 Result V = 0.47 mag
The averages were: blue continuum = 17.2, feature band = 14.1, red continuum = 30.8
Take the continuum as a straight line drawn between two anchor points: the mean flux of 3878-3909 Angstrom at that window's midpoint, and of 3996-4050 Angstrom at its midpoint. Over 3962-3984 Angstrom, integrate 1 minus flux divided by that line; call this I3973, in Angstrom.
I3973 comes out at 7.7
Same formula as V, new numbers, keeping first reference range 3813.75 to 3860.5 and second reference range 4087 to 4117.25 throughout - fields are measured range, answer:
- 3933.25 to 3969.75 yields 0.35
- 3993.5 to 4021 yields -0.18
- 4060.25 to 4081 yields 0.07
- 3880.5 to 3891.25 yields 0.07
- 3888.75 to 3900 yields -0.17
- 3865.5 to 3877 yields -0.04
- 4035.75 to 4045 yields -0.12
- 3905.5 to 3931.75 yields 0.01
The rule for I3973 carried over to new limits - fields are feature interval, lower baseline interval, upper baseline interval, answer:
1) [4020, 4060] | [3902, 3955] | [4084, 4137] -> -5.0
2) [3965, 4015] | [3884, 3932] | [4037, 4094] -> -0.1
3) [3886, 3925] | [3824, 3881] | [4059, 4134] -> -4.5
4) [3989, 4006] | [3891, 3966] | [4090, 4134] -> -4.6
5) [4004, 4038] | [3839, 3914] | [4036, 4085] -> -4.5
